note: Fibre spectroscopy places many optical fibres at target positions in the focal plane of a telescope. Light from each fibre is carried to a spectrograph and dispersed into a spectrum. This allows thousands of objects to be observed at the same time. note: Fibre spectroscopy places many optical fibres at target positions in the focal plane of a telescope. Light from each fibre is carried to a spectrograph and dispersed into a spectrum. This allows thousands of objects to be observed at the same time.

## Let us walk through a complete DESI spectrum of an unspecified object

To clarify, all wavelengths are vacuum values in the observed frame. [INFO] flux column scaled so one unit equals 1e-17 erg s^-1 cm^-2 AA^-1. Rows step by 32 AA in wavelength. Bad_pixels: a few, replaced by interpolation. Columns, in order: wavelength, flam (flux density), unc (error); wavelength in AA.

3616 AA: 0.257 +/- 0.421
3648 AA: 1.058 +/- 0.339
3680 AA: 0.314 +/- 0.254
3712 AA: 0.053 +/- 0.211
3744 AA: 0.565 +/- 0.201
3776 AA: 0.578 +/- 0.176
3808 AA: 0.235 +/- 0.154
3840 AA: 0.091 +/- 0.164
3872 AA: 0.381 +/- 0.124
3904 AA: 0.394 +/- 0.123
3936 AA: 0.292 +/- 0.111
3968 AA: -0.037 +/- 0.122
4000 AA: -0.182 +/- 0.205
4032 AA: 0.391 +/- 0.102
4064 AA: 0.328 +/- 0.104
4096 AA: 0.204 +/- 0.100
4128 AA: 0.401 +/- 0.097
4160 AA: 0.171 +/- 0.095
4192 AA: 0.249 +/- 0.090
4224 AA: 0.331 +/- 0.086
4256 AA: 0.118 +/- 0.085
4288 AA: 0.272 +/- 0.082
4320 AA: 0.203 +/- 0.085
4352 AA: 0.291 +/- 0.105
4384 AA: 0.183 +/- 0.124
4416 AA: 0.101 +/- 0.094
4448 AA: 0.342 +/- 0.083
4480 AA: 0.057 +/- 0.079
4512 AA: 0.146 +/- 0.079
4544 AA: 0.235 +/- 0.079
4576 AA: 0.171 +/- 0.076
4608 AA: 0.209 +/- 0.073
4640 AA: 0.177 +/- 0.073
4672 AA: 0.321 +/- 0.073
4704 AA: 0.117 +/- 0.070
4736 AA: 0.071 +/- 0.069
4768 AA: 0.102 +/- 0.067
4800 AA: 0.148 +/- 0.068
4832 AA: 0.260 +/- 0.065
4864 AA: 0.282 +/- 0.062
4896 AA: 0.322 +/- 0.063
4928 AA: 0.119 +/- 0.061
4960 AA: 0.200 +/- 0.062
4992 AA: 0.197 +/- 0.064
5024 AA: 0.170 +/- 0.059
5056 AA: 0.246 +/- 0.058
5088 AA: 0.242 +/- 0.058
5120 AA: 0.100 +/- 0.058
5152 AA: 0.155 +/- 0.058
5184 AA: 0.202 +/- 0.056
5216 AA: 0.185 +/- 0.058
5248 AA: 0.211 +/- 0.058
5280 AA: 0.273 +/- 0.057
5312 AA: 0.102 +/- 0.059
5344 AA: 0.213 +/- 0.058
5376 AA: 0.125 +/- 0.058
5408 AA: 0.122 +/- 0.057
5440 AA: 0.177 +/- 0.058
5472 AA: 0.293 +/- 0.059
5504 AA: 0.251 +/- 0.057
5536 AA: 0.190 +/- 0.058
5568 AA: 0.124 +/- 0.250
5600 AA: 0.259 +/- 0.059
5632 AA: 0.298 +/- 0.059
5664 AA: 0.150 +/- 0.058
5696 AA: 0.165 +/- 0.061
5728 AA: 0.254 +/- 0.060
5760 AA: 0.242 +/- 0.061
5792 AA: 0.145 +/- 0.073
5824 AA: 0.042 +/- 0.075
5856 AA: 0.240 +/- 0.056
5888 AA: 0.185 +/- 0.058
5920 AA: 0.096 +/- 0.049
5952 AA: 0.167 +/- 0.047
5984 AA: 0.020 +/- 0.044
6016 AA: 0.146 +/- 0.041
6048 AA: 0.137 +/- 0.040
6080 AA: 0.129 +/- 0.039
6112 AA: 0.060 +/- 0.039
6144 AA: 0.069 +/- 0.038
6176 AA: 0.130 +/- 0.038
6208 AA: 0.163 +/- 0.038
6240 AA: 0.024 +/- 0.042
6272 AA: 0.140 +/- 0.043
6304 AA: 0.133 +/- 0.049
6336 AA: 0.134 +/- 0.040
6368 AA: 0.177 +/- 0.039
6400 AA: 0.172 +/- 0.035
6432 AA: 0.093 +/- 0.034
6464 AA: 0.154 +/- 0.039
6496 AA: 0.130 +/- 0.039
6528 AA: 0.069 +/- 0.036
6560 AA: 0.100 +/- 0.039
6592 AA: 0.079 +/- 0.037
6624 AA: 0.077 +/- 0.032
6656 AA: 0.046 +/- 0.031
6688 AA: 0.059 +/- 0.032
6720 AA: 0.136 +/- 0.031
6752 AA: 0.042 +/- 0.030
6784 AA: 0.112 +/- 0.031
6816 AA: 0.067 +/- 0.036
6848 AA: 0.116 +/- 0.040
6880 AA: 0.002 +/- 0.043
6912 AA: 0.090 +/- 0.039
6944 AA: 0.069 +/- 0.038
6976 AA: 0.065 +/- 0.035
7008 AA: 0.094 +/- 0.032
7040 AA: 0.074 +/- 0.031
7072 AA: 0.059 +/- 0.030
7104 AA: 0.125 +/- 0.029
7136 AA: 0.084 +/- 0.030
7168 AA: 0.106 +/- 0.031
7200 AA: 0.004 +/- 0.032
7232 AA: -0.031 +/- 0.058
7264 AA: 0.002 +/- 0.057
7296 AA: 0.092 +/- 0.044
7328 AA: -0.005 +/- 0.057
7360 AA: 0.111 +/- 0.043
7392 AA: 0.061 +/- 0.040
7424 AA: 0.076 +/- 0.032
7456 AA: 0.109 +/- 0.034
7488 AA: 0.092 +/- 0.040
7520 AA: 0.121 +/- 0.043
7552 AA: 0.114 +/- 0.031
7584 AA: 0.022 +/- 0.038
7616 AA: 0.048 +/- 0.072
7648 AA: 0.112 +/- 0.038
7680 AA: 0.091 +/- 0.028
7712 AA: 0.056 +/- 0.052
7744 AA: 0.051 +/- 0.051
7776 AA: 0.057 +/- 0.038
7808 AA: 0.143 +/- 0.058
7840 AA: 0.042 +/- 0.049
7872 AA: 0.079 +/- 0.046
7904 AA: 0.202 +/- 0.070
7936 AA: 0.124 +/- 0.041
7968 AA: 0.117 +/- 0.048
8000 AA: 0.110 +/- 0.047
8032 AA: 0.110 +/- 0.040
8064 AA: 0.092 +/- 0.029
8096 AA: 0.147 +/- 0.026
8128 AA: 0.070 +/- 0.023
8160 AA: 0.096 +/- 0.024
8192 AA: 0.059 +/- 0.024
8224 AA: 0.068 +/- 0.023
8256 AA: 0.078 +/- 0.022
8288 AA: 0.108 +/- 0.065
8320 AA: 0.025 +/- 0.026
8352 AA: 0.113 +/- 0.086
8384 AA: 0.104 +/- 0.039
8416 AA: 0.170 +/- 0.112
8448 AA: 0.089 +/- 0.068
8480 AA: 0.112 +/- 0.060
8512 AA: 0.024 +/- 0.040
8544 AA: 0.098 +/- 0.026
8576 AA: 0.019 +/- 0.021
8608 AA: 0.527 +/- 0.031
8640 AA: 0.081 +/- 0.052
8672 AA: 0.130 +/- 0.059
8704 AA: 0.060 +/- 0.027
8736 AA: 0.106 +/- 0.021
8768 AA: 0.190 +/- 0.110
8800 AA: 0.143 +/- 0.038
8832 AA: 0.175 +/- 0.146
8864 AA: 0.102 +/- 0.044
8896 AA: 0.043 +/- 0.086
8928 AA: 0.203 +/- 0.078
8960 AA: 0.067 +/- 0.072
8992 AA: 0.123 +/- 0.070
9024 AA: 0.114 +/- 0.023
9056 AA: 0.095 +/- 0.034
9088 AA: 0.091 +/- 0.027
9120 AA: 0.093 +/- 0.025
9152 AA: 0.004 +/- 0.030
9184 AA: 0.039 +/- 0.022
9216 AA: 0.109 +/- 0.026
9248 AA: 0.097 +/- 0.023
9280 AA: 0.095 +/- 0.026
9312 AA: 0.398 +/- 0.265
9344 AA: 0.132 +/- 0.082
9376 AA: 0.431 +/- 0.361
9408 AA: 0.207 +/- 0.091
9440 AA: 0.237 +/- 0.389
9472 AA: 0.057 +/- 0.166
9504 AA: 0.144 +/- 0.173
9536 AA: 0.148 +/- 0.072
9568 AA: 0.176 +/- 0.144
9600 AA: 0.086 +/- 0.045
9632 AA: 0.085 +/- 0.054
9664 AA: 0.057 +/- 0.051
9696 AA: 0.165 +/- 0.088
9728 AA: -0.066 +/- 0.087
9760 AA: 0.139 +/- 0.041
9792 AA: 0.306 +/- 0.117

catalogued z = 1.31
